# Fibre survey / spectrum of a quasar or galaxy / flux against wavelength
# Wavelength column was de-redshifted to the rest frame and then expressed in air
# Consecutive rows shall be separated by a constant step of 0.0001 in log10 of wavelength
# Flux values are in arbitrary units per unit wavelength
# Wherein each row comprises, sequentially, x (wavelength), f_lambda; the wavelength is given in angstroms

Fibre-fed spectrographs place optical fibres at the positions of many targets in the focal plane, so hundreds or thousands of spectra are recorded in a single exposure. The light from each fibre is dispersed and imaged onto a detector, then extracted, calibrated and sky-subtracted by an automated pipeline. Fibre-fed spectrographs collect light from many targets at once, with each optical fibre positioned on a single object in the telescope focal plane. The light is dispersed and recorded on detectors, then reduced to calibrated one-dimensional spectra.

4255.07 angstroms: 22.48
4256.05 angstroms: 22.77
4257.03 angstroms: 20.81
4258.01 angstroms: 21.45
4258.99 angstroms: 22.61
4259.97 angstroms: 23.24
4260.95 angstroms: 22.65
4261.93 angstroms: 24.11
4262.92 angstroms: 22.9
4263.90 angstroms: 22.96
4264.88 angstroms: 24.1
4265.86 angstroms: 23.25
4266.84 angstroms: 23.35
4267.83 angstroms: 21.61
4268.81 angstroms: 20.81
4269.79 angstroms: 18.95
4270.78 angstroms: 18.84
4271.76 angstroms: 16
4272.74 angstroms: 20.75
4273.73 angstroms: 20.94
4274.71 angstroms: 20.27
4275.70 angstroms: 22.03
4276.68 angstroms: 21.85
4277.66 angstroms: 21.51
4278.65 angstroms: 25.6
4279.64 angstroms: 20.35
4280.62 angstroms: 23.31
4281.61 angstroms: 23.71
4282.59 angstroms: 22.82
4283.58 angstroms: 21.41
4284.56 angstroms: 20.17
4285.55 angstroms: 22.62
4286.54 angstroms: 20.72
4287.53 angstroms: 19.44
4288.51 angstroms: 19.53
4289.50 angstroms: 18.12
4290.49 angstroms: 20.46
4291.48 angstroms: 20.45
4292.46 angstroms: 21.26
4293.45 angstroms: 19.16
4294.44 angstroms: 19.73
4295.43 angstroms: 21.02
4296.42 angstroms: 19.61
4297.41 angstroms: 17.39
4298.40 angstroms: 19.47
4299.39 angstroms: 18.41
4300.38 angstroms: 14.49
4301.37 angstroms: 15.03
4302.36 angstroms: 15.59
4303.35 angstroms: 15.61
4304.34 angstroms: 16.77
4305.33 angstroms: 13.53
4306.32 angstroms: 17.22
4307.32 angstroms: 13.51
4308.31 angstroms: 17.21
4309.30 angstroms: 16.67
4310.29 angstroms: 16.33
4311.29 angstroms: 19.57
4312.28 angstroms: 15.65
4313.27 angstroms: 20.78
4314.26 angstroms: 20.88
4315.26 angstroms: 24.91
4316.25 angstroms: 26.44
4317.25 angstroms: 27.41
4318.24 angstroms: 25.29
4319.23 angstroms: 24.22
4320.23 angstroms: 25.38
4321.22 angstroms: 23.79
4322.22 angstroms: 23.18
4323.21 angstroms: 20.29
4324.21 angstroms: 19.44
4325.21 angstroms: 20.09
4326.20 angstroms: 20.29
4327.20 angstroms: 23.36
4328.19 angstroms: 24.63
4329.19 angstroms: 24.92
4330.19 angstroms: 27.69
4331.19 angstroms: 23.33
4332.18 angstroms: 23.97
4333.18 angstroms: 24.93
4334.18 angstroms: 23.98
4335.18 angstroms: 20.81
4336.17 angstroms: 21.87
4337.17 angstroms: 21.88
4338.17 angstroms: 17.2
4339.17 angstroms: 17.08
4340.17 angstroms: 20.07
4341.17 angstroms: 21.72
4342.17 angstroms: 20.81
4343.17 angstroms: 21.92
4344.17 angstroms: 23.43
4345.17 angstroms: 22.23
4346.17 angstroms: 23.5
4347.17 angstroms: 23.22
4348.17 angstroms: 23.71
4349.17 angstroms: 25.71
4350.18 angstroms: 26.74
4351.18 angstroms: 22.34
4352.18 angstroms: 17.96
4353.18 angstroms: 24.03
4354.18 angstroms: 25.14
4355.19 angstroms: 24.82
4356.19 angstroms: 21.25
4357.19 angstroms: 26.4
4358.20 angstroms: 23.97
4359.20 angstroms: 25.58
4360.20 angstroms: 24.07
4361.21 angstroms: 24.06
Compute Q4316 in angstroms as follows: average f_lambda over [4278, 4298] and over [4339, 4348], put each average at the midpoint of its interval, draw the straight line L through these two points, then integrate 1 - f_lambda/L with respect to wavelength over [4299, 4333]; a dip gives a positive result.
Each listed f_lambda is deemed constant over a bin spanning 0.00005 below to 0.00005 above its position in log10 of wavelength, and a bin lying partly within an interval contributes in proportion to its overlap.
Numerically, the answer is 1.3 angstroms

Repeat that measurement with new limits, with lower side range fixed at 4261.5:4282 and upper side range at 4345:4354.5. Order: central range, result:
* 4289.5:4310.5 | 4.48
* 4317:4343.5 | 0.58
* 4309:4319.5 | 0.47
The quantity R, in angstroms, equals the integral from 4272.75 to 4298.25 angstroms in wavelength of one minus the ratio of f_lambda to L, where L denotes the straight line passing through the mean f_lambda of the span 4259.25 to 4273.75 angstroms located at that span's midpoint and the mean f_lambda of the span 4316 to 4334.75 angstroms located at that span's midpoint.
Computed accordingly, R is 1.6 angstroms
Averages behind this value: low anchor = 21.7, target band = 20.9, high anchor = 23.8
